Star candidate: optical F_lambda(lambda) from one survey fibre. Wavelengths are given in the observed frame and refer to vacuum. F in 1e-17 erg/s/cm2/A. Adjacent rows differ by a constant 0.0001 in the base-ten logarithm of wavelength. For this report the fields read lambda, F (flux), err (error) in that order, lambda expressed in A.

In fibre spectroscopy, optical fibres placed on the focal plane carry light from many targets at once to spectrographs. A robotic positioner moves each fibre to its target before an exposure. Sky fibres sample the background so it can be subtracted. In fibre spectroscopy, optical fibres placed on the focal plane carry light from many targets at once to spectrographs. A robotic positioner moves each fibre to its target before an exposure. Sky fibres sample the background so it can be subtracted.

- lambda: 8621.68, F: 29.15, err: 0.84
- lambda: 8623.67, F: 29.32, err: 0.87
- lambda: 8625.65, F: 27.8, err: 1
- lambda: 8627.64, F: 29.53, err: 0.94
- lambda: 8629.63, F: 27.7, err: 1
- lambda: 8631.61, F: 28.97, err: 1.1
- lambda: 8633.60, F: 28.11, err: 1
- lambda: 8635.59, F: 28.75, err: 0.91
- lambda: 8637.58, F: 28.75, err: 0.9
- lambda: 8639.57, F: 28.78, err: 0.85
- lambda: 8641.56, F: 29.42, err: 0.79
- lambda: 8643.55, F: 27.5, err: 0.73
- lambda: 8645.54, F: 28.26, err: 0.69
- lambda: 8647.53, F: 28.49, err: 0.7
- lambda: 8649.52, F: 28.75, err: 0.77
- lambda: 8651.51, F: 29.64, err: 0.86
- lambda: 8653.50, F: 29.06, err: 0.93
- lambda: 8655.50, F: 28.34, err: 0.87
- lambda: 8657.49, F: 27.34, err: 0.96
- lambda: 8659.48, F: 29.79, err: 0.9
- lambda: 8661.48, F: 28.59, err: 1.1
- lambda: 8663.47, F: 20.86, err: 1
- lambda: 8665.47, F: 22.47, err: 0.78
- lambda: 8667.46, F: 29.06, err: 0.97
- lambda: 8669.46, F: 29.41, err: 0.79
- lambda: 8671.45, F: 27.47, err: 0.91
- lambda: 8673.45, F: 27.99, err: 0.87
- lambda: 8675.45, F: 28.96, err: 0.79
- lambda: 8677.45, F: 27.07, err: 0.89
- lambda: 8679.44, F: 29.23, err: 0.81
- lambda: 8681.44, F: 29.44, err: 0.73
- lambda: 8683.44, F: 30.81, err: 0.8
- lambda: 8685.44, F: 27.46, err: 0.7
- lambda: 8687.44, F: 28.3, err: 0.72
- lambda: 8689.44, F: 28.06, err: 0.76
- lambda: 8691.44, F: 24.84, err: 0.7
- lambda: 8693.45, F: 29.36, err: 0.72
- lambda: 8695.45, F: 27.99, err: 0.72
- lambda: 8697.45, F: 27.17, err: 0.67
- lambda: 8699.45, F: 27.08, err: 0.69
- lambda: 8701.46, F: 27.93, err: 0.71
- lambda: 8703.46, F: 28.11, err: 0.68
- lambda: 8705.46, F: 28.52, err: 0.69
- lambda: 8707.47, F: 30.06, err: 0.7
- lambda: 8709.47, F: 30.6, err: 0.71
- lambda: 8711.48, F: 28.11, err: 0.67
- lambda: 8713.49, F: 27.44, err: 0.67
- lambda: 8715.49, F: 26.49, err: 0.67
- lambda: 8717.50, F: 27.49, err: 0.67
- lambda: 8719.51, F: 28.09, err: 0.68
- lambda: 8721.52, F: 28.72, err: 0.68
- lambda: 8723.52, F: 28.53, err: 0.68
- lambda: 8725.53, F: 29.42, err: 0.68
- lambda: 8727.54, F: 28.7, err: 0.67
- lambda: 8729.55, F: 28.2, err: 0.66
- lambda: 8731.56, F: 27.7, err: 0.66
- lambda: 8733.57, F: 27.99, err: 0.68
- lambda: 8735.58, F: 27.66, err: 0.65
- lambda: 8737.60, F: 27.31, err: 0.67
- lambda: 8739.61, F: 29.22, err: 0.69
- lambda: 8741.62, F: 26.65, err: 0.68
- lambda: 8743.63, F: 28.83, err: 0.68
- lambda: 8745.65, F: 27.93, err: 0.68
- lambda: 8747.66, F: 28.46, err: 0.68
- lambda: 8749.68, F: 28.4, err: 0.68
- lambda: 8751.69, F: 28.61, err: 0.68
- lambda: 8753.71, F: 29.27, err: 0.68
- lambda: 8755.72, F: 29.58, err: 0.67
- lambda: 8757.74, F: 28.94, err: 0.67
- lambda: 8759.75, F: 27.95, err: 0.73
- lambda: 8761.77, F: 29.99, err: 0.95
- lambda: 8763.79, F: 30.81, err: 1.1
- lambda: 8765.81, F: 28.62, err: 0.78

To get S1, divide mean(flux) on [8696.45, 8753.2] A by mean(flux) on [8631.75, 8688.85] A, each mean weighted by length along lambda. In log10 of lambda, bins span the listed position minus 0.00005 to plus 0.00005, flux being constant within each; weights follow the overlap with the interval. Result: 1.0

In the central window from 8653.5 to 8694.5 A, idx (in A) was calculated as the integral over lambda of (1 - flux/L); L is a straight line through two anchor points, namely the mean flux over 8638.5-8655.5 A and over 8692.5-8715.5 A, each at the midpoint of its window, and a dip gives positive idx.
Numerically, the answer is 1.1 A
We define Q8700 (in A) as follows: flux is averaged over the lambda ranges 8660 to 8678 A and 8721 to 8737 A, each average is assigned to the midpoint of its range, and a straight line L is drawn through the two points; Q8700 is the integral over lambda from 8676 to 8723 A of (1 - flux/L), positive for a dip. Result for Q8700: -1.0 A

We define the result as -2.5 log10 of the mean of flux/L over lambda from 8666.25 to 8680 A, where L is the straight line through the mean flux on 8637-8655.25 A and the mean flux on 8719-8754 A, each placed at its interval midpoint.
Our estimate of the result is 0.01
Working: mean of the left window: 28.7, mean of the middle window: 28.4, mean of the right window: 28.3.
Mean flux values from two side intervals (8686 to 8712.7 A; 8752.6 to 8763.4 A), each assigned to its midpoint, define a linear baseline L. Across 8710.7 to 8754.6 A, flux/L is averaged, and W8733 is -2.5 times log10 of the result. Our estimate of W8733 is 0.024 mag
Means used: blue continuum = 28.1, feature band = 28.1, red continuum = 29.2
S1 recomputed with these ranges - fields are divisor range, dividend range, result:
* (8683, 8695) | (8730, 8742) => 0.99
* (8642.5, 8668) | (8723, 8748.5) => 1.02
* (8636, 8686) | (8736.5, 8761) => 1.01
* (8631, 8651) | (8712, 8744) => 0.98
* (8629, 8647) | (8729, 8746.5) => 0.98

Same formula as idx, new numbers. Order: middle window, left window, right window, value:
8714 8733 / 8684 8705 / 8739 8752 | -0.1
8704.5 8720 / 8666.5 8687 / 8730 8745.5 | -0.1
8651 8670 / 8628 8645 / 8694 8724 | 0.7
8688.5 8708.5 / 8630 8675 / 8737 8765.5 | 0.3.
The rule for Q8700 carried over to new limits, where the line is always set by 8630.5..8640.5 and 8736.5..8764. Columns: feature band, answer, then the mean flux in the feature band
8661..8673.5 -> 1.0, 26.4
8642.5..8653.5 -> 0.0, 28.6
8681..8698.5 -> 0.3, 28.1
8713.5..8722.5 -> 0.3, 27.7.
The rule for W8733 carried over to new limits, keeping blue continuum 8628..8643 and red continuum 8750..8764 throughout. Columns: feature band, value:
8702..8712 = 0.00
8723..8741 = 0.03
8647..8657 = 0.00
